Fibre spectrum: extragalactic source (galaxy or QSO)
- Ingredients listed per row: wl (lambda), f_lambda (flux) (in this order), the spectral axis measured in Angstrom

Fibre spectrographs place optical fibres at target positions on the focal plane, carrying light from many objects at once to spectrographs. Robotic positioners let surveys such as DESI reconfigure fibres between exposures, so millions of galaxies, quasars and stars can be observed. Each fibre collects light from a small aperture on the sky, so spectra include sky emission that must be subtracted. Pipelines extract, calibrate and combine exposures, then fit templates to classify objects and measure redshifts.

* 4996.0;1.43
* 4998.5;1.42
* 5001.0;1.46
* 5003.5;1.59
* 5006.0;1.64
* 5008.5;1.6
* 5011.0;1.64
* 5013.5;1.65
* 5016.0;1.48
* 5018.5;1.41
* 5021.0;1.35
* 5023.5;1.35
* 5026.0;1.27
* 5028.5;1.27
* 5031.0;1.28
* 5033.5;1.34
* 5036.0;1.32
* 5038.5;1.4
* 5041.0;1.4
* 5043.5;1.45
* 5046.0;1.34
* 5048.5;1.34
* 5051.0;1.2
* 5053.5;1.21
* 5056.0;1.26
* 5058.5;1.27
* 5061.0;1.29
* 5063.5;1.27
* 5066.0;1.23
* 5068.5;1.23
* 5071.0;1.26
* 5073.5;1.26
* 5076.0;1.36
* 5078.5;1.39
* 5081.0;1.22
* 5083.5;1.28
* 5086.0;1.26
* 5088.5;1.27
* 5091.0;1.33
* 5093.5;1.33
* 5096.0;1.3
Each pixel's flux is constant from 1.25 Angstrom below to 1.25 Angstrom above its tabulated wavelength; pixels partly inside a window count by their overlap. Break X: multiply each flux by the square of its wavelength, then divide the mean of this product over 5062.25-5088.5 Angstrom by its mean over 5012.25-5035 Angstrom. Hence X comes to 0.9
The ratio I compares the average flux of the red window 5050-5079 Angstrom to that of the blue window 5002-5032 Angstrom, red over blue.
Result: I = 0.87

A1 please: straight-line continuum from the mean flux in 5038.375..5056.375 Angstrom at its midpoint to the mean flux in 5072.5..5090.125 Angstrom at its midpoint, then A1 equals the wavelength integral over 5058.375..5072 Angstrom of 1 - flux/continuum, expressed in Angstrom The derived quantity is 0.52 Angstrom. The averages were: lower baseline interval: 1.32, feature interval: 1.26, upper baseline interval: 1.29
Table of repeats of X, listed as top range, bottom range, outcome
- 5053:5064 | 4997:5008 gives 0.84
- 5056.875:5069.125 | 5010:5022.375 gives 0.85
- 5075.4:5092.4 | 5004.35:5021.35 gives 0.86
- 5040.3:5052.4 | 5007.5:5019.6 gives 0.87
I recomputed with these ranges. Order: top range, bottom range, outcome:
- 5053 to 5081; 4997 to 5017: 0.82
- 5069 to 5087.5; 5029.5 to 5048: 0.95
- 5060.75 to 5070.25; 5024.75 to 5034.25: 0.97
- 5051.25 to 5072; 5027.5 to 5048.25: 0.93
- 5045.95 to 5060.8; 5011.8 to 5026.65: 0.88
